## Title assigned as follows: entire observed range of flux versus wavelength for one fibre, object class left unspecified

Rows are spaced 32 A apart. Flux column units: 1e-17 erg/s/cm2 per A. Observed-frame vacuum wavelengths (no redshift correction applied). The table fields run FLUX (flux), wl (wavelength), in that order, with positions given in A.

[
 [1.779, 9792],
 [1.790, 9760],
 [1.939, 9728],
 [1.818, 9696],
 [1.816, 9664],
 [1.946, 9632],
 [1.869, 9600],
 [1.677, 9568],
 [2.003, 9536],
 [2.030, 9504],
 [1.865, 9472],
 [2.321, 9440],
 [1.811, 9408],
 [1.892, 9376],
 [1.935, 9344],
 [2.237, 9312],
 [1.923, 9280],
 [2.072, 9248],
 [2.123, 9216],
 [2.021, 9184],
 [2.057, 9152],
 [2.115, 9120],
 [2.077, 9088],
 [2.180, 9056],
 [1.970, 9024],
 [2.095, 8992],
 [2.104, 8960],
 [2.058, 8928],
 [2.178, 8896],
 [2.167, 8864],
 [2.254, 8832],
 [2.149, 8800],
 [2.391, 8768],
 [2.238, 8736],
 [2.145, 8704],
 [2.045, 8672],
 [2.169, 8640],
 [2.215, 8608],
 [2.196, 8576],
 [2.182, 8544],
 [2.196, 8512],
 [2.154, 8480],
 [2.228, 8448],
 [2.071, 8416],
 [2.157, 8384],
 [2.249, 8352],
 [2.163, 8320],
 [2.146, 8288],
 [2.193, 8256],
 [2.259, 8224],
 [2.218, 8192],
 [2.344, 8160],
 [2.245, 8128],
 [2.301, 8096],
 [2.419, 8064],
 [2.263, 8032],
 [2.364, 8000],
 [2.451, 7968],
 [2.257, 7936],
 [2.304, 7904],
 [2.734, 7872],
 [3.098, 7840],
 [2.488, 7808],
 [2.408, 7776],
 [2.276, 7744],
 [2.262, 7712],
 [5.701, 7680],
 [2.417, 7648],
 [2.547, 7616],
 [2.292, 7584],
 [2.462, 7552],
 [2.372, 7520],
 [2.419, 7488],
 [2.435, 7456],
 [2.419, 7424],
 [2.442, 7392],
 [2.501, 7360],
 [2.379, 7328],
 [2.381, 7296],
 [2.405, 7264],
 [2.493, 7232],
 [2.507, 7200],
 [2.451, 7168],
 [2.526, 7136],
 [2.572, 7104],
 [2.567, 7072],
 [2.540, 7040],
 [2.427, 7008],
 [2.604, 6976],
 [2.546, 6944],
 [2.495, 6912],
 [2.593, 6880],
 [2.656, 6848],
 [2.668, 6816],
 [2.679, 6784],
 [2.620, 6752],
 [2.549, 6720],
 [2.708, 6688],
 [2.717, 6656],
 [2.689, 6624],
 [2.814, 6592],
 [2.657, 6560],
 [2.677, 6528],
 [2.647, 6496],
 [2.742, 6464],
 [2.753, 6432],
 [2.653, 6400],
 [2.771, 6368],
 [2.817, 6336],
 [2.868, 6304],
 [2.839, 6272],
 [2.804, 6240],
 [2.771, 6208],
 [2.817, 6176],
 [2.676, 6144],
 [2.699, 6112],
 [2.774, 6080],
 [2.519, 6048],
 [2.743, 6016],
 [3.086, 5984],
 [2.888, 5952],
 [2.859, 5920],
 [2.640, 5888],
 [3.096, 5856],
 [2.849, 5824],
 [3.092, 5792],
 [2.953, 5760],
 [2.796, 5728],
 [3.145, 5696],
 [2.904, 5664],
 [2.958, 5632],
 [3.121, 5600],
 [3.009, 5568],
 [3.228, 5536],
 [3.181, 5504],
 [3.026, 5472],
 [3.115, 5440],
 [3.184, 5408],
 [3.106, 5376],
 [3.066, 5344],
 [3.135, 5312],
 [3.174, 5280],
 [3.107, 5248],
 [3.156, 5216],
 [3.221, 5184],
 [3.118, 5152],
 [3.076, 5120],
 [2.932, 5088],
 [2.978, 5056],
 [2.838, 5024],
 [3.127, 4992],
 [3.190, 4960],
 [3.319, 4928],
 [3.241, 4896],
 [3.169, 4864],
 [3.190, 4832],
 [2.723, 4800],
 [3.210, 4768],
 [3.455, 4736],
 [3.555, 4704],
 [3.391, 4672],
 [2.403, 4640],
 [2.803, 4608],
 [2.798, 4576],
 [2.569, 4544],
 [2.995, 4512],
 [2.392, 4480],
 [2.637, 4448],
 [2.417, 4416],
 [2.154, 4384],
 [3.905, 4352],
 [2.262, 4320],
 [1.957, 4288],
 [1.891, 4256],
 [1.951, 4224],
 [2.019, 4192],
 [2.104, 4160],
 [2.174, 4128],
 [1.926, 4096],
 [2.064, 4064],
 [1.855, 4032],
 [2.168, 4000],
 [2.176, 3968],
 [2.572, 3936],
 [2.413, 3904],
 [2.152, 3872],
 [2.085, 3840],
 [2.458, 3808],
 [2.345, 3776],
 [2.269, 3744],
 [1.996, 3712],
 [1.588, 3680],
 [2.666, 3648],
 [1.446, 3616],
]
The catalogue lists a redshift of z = 0.17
